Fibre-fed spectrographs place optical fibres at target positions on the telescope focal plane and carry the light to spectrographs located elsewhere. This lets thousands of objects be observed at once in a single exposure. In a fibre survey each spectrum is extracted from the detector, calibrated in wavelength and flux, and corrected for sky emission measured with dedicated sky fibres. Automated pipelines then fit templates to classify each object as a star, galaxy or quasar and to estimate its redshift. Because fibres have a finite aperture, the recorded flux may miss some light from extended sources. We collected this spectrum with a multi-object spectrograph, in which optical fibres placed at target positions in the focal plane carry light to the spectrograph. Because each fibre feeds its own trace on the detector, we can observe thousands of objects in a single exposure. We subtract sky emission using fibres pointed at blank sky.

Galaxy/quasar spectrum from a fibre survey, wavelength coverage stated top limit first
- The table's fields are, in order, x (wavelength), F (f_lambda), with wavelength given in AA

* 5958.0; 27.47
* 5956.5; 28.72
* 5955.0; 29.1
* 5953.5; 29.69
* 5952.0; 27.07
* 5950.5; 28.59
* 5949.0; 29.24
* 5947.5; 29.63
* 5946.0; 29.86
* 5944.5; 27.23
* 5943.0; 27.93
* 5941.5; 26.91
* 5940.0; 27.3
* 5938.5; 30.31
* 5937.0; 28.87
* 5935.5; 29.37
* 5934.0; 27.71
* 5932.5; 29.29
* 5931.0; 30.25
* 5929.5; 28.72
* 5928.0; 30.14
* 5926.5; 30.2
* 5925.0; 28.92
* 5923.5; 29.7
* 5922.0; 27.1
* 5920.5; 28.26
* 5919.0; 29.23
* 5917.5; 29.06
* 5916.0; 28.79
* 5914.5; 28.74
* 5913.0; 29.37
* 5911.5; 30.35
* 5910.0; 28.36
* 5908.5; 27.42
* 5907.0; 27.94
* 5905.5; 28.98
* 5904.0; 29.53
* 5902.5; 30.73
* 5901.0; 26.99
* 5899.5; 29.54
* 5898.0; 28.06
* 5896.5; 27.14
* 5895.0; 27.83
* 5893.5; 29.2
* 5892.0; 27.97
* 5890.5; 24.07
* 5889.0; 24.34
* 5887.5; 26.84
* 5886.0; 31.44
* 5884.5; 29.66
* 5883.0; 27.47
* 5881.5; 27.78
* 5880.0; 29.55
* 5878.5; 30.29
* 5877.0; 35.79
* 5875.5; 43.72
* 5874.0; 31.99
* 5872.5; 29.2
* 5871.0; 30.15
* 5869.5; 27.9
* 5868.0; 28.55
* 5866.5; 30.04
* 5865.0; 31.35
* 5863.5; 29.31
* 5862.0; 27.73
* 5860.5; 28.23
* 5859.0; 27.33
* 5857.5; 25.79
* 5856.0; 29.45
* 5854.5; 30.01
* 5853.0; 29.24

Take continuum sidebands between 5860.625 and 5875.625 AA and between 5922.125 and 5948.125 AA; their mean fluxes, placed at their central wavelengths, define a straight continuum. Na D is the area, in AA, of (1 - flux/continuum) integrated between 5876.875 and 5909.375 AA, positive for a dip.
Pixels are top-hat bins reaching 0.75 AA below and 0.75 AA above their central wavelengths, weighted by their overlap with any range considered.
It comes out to 1.51 AA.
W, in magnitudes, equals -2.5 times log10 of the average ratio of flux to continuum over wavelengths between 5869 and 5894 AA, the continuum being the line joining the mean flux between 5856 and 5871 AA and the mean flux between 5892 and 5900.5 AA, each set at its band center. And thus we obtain -0.05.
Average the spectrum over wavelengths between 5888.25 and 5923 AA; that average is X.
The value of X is 28.2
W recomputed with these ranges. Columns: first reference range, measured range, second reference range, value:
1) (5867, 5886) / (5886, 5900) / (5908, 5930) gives 0.11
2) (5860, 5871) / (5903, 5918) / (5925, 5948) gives 0.00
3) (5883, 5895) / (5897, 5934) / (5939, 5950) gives -0.04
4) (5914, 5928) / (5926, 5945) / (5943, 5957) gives 0.00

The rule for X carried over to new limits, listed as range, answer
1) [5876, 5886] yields 30.5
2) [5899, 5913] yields 28.9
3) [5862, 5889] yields 30.4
